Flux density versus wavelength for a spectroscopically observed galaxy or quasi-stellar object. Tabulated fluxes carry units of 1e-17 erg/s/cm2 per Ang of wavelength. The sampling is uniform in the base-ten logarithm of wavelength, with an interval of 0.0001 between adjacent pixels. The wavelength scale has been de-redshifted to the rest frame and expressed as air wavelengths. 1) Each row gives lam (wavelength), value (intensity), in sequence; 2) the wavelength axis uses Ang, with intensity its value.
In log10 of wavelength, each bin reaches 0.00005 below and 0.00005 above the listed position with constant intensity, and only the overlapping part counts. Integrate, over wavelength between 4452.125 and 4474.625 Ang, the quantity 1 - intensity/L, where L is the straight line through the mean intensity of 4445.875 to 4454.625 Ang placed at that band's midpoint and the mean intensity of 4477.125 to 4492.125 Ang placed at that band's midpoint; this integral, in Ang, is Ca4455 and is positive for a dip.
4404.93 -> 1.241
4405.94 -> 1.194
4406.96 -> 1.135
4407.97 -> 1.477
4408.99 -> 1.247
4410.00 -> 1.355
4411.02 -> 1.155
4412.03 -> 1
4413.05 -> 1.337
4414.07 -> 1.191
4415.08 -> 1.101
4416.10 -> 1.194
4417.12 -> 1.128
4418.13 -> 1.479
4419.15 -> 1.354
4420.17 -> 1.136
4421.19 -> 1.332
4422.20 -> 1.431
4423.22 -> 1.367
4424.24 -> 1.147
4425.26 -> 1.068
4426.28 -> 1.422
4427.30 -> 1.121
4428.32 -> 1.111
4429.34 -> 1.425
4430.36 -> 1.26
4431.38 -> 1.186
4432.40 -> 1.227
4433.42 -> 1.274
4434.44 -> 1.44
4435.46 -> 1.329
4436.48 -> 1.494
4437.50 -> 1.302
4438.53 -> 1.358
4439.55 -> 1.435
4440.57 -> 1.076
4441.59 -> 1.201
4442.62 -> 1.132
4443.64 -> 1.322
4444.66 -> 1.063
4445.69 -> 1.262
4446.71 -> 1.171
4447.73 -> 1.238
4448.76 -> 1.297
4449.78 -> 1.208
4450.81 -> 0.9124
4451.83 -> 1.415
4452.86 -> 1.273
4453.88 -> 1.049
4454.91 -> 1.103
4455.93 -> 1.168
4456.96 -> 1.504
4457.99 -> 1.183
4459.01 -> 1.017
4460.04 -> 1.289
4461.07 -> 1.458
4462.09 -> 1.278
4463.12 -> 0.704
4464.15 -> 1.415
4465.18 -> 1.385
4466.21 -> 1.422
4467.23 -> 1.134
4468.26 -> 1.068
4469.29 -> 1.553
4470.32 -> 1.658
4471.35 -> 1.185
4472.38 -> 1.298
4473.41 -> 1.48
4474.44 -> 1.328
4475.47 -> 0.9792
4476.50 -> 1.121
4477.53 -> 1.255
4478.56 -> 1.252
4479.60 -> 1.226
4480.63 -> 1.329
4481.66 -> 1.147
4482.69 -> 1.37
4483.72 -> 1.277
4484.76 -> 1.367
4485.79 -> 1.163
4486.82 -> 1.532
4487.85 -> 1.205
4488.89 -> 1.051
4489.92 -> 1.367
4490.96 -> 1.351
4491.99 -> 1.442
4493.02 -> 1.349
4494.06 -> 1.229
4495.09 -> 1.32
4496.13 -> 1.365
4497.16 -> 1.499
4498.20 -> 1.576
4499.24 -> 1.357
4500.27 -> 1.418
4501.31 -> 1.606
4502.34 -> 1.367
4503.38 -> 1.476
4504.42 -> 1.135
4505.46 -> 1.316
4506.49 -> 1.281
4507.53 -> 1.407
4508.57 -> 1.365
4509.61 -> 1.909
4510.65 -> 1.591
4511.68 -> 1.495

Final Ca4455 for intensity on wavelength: -0.74 Ang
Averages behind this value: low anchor 1.2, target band 1.27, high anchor 1.29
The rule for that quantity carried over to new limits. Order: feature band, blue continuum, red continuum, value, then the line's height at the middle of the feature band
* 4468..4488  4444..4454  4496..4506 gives 0.3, 1.32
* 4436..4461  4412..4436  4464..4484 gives 0.8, 1.27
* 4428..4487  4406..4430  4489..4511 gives 2.9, 1.32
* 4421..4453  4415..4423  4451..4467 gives 0.1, 1.26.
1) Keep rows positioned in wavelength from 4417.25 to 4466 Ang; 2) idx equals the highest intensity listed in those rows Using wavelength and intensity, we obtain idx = 1.504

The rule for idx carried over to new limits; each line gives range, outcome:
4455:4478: 1.658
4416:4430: 1.479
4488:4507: 1.606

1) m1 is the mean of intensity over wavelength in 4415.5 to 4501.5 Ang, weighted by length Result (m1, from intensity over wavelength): 1.28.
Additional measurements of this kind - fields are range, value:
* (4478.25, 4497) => 1.3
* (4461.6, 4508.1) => 1.31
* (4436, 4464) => 1.22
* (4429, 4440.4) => 1.33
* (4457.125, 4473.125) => 1.28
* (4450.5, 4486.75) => 1.26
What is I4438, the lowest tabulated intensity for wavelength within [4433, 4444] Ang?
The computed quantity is 1.076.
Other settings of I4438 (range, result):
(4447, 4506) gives 0.704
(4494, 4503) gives 1.229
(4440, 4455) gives 0.9124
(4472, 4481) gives 0.9792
